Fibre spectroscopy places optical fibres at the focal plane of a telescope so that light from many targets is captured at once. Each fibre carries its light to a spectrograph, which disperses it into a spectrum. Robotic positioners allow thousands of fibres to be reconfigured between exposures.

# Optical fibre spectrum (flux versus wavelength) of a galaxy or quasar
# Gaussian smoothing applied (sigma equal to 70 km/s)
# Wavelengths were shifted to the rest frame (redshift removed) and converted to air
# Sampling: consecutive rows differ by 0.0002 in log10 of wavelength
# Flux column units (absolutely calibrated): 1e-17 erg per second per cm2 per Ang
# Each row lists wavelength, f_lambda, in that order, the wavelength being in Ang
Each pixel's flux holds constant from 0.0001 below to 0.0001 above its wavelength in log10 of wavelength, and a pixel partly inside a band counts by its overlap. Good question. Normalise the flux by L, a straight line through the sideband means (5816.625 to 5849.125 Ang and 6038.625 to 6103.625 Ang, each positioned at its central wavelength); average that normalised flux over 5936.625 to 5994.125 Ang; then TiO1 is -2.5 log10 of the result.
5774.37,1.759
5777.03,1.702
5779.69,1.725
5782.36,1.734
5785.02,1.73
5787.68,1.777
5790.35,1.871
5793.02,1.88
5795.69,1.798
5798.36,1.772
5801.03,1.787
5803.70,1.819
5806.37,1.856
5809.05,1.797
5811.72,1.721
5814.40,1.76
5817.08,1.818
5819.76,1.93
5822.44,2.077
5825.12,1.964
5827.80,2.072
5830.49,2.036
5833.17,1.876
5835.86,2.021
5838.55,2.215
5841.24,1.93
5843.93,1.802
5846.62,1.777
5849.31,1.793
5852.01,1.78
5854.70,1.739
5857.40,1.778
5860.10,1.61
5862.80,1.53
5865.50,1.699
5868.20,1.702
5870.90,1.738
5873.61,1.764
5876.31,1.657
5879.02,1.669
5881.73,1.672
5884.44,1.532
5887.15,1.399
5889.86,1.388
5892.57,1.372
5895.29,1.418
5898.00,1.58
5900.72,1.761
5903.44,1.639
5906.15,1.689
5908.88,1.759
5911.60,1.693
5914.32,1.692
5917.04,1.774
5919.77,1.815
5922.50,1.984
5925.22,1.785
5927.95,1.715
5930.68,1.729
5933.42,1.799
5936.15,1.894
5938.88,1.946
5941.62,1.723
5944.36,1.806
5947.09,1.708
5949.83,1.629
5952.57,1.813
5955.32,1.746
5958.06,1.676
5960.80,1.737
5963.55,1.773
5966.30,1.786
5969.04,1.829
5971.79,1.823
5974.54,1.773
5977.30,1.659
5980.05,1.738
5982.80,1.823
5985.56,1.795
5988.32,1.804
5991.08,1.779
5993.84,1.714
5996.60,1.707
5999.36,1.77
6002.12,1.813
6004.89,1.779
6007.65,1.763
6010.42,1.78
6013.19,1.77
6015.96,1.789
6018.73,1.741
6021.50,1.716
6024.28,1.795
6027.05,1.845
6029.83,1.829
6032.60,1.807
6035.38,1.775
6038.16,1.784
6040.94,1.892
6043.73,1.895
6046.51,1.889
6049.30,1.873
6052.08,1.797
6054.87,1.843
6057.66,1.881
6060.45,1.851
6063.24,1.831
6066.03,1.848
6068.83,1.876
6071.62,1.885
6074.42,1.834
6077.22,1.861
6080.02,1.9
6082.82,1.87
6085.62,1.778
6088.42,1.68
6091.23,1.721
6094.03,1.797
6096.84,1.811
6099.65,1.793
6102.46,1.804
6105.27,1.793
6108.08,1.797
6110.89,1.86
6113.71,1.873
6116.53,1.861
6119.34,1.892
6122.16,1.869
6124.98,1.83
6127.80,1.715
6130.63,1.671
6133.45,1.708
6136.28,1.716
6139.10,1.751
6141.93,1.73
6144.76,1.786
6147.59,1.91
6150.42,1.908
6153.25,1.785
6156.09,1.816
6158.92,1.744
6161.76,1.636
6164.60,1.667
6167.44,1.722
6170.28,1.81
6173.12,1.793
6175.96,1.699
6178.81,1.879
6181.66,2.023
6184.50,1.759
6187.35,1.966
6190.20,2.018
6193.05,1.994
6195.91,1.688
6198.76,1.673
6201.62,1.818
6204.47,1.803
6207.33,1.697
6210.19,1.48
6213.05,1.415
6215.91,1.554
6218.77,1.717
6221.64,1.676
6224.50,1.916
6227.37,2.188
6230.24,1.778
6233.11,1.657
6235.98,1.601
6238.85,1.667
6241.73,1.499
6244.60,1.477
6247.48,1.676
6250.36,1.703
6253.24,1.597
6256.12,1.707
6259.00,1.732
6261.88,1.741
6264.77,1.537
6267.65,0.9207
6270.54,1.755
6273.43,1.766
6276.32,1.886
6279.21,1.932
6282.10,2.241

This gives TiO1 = 0.07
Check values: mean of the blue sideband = 1.96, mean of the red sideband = 1.83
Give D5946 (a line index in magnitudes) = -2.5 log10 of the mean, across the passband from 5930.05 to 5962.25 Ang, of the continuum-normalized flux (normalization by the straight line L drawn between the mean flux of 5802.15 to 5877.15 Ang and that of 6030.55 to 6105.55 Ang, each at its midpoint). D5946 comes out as 0.04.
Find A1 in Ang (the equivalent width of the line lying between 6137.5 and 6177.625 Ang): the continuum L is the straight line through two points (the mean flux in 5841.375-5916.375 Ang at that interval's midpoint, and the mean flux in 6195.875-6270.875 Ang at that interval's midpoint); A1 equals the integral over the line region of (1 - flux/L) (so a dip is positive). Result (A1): -2.8 Ang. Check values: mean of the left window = 1.66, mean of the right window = 1.65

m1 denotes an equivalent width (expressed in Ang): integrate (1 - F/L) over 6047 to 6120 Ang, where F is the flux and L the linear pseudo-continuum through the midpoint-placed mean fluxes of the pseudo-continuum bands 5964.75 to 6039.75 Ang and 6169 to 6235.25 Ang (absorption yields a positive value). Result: -2.15 Ang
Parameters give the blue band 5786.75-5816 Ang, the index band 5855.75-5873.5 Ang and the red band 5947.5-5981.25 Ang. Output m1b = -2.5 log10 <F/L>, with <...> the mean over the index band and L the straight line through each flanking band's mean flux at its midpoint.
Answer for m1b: 0.062 mag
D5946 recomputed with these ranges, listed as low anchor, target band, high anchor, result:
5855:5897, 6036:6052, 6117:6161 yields -0.083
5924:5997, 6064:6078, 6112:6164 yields -0.047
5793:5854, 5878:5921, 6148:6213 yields 0.153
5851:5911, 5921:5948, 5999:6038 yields -0.075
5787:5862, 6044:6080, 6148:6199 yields -0.018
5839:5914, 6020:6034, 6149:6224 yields -0.052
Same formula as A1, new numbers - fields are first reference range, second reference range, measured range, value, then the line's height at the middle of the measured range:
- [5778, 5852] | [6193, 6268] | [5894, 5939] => 1.8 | 1.81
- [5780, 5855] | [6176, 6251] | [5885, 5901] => 3.2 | 1.84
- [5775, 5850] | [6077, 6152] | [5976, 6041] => 1.7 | 1.82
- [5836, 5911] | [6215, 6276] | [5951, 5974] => -1.2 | 1.68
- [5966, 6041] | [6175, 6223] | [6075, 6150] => -1.4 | 1.77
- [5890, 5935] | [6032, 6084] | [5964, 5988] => -0.2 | 1.76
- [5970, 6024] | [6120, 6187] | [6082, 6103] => 0.0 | 1.78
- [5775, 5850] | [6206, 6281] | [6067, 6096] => -1.4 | 1.74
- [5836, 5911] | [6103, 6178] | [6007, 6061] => -2.2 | 1.74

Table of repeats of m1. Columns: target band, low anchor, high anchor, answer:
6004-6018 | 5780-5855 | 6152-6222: 0.2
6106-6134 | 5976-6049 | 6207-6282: -1.2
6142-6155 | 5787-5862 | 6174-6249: -0.5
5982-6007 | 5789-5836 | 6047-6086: 1.2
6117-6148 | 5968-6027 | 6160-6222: -0.4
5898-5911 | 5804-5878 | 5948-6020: 0.7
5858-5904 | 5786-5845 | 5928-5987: 5.9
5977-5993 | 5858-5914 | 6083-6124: -0.6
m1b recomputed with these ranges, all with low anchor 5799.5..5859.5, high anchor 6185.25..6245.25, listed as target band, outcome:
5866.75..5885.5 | 0.111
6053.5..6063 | -0.039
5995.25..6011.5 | 0.025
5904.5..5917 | 0.080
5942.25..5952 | 0.066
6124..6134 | 0.022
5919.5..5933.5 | 0.021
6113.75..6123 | -0.064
